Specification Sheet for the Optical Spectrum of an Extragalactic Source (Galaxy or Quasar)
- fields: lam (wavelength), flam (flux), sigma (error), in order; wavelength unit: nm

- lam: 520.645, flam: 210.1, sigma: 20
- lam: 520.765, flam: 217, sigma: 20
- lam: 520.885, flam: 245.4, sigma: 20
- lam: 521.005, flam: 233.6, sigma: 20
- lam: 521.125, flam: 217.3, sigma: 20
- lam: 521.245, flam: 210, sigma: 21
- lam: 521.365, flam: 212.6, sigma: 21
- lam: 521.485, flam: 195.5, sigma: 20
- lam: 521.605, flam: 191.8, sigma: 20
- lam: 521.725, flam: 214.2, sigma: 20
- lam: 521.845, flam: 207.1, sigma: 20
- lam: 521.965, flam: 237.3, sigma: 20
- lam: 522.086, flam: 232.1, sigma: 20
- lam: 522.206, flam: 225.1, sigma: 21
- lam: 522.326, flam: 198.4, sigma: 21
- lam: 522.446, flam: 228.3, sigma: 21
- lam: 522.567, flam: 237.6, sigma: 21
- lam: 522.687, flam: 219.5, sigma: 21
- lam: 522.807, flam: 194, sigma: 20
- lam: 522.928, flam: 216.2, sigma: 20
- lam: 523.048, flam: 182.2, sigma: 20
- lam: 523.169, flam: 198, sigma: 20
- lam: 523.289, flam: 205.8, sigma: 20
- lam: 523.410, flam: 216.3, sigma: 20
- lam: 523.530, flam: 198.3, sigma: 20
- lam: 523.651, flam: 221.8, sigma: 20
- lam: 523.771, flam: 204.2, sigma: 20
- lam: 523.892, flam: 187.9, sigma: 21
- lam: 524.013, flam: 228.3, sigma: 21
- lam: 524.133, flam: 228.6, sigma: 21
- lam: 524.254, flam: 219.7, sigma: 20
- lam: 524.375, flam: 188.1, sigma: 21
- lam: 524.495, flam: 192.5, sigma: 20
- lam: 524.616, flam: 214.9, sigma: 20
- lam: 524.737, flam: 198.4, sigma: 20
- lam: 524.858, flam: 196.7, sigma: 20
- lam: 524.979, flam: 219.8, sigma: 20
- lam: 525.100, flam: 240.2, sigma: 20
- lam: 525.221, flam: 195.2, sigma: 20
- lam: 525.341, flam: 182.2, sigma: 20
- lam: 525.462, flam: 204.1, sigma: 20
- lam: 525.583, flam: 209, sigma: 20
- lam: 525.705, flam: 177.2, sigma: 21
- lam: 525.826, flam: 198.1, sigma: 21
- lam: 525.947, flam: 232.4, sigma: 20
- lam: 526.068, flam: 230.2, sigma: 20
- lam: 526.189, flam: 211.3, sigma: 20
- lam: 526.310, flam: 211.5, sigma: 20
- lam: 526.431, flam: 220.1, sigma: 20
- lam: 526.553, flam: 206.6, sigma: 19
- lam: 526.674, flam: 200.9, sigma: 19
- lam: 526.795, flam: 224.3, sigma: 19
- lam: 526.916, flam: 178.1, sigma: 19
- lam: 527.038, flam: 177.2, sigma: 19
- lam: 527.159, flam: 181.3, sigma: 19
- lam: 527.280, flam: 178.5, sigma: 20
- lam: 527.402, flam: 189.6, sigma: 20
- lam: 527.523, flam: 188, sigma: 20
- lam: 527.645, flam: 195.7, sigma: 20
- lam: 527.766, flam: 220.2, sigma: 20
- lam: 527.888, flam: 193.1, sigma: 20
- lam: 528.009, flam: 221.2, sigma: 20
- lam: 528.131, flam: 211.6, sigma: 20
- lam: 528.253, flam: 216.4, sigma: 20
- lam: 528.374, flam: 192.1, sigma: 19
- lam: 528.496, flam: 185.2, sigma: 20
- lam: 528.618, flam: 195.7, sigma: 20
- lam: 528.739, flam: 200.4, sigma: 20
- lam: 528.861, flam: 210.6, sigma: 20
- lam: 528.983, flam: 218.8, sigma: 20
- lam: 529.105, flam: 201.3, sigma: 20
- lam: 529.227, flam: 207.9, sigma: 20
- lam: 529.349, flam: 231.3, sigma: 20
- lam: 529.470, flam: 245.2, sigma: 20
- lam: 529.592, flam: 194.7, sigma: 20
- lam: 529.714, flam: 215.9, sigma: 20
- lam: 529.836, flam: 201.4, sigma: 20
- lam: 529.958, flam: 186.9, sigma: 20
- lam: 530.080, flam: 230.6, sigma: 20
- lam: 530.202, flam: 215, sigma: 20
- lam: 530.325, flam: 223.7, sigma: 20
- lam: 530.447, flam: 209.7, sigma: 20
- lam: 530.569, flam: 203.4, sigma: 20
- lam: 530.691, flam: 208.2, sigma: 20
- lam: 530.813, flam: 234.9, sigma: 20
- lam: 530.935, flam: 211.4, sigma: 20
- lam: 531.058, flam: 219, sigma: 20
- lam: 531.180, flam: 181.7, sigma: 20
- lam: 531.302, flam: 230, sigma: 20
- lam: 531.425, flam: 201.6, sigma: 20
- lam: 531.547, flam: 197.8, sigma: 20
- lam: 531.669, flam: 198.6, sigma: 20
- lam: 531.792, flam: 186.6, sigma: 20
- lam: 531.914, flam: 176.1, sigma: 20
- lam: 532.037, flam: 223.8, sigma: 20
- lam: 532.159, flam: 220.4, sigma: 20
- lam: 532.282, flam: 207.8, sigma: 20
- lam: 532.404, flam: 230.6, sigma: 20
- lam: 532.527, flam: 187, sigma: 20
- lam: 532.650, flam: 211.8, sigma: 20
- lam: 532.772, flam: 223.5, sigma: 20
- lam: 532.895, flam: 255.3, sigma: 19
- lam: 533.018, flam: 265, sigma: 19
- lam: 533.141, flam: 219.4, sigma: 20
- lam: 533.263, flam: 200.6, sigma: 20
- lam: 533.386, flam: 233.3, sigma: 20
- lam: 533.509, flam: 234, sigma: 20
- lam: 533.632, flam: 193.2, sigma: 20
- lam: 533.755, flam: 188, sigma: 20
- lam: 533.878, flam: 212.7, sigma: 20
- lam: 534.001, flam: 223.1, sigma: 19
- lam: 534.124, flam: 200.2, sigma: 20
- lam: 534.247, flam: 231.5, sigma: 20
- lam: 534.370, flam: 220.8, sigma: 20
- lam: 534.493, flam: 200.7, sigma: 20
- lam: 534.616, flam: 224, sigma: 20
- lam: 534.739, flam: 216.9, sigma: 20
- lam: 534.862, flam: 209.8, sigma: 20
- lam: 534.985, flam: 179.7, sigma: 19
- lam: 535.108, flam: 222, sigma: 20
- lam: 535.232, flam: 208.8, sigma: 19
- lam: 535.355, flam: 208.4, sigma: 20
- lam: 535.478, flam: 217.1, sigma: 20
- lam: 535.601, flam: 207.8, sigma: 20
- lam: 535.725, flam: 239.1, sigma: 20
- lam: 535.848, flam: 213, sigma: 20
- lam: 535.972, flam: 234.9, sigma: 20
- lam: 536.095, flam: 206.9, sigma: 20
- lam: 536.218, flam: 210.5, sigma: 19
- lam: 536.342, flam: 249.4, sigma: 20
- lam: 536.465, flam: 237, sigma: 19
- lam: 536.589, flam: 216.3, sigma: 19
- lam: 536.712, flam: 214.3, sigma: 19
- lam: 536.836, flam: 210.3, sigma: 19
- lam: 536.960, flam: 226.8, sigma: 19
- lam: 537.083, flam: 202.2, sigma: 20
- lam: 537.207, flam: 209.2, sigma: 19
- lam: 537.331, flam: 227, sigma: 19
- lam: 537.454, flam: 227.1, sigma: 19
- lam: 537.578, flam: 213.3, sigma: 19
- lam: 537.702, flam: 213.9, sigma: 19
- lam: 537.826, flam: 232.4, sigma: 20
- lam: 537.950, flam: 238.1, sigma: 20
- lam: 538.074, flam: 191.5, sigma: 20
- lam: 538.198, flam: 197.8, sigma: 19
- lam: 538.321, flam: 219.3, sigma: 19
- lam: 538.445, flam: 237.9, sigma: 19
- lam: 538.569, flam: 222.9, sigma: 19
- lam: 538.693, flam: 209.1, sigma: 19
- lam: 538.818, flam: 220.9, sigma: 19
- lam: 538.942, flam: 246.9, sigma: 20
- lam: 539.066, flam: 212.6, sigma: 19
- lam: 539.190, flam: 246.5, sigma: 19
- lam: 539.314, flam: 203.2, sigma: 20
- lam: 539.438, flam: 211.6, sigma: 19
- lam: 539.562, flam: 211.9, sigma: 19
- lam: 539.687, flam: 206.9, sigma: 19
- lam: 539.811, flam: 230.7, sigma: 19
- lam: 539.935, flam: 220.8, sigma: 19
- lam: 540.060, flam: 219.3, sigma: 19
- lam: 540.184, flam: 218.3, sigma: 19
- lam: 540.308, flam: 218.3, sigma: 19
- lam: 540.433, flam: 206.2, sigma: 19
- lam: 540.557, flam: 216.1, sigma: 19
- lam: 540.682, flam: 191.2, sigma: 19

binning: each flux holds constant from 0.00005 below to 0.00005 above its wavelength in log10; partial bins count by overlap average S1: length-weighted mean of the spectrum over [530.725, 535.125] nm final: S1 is 213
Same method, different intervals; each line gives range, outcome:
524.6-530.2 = 205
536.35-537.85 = 220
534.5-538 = 218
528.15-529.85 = 209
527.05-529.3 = 200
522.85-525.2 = 208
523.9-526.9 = 209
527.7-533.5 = 212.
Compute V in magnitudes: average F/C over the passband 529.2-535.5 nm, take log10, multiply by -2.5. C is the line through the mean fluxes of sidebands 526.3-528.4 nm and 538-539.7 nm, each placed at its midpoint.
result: -0.03 mag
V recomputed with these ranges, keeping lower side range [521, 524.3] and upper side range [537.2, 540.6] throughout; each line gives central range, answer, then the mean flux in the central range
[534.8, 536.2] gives 0.022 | 213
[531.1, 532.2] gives 0.074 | 202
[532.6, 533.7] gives -0.046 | 226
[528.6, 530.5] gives 0.016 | 212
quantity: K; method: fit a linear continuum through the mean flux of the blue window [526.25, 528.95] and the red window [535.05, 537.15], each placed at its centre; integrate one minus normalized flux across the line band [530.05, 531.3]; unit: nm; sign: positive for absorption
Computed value -0.04 nm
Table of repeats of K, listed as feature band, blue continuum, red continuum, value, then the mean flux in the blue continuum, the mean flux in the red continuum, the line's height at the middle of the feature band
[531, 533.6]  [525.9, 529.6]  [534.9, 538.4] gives -0.03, 206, 217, 211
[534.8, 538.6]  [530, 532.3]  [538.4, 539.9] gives 0.00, 209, 222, 218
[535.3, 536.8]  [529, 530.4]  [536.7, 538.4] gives -0.04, 214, 216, 216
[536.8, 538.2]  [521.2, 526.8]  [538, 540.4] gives 0.00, 210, 218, 217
